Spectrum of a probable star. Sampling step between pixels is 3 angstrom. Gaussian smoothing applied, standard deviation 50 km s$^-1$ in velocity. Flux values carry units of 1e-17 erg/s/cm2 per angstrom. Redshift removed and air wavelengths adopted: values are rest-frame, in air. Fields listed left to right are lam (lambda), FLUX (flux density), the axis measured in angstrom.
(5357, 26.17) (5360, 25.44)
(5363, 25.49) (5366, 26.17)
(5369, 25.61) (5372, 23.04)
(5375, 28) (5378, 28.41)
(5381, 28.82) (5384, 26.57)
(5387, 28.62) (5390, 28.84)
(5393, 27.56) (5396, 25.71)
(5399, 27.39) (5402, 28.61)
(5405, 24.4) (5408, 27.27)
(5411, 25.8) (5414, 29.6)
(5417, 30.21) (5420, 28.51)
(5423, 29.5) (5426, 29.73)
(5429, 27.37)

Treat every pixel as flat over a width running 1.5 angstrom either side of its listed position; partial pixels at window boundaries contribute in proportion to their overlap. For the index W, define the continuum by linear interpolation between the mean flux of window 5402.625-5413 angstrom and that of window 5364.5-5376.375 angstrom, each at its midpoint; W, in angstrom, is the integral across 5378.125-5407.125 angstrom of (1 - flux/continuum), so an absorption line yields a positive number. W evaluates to -1.6 angstrom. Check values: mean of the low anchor 25.7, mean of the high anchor 26.2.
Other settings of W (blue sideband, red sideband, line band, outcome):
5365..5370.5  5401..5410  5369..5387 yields -0.64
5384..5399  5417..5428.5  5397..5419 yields 0.65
